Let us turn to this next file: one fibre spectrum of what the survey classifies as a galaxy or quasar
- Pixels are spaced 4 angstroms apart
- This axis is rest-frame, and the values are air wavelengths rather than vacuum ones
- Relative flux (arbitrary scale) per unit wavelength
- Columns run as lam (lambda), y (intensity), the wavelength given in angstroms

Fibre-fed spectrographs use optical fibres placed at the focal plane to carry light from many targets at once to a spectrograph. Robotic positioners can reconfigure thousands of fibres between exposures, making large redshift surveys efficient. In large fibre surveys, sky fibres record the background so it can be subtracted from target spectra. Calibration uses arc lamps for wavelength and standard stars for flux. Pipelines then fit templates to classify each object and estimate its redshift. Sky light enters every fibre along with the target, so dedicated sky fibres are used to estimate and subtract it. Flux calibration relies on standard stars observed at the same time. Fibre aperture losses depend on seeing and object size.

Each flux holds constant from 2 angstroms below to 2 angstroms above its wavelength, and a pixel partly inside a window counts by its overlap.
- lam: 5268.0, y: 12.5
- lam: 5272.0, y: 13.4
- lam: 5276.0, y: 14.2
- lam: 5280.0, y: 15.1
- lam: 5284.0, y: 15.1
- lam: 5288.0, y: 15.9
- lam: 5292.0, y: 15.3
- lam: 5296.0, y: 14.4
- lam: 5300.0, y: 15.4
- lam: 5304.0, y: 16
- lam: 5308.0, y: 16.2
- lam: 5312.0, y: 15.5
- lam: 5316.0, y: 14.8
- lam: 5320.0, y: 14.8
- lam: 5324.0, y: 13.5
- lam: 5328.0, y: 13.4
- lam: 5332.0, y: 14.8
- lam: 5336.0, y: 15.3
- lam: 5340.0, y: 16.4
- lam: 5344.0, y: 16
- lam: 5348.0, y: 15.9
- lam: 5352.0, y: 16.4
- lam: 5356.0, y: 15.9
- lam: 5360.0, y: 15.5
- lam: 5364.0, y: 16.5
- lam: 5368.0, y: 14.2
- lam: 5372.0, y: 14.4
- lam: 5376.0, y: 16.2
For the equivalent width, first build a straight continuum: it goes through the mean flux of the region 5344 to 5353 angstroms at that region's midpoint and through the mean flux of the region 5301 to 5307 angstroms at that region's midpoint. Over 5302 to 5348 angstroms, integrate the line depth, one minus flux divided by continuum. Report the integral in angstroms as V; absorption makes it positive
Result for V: 2.4 angstroms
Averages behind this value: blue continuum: 15.9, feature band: 15.2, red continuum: 16.1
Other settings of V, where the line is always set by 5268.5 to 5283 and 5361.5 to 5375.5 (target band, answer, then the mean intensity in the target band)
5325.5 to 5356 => -1.2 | 15.5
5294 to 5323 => -1.5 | 15.2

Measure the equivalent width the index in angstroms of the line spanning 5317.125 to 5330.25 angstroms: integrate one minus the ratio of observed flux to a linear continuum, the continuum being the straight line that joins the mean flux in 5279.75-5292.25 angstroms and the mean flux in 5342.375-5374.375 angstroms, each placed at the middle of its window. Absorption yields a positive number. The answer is 1.3 angstroms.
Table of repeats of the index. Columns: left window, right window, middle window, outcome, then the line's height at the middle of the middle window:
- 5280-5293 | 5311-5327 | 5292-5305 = -0.1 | 15.1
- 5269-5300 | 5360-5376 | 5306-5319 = -0.5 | 14.9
